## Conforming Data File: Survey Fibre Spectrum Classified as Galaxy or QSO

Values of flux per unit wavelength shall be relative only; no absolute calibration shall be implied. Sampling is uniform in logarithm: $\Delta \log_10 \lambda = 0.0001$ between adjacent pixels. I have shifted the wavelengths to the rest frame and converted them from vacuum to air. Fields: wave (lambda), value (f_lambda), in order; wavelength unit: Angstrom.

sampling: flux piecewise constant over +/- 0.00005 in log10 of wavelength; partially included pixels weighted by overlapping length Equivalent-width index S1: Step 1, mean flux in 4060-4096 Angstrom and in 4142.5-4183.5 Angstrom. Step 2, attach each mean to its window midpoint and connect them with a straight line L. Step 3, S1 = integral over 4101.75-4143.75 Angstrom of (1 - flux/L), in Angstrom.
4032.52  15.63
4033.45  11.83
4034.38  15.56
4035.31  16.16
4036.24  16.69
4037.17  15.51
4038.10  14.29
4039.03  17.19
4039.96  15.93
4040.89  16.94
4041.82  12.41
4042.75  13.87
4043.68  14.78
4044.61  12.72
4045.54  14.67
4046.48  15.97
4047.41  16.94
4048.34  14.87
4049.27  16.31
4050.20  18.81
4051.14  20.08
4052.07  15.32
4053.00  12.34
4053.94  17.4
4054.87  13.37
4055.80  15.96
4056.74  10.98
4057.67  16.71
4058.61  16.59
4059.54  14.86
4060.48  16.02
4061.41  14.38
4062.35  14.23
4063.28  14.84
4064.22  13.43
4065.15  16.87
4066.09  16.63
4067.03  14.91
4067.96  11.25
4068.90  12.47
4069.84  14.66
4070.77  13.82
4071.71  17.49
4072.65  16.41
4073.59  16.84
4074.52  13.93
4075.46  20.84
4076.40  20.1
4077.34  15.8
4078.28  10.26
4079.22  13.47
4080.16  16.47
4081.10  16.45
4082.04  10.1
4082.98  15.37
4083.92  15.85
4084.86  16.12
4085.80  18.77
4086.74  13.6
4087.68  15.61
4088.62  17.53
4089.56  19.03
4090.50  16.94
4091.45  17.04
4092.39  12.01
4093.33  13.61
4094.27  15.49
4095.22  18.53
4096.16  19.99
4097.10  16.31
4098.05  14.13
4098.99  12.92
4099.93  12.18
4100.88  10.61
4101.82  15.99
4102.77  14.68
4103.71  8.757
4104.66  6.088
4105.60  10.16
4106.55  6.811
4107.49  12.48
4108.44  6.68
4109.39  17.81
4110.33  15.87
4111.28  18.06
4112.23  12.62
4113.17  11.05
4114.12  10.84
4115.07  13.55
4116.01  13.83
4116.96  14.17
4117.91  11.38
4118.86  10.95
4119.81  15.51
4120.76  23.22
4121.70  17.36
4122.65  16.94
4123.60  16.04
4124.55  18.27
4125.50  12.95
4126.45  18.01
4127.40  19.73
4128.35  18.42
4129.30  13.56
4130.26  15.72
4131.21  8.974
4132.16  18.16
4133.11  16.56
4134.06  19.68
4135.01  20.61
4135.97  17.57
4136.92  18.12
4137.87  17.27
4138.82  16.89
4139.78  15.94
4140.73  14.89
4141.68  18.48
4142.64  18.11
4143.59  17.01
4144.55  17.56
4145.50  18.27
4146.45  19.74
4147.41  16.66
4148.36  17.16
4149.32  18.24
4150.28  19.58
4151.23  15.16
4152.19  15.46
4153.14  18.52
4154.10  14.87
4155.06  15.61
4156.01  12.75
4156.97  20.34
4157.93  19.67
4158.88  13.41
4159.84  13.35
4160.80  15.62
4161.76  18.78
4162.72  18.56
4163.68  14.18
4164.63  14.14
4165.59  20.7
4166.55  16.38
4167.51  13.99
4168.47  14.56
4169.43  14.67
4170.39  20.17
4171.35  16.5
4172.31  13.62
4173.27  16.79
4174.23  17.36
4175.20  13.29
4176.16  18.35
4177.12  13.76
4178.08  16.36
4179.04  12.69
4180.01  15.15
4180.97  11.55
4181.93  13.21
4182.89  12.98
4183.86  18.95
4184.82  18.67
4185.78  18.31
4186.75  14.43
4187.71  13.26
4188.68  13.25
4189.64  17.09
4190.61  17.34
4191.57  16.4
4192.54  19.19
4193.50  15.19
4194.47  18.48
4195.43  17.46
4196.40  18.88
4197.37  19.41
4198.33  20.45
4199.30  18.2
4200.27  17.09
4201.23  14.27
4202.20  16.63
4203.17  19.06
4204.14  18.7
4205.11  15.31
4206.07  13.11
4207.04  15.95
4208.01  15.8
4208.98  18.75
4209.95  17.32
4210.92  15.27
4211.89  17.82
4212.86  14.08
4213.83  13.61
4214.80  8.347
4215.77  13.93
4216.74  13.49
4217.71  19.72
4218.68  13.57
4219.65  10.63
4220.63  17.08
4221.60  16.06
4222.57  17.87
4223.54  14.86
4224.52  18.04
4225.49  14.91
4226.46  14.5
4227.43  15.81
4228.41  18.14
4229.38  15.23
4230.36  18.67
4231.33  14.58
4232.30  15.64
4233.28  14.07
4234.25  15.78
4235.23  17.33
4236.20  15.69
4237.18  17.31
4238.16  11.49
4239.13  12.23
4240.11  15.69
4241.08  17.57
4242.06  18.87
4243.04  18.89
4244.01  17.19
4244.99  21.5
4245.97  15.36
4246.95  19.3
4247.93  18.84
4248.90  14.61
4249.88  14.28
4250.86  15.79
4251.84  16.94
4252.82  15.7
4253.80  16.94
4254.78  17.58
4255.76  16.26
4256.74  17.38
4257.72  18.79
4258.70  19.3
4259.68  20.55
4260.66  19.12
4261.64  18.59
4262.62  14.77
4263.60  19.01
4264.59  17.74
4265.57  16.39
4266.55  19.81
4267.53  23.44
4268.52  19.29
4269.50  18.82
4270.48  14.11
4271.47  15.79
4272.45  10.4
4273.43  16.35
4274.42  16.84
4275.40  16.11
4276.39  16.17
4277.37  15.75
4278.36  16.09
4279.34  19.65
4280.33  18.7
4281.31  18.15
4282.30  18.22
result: 2.3 Angstrom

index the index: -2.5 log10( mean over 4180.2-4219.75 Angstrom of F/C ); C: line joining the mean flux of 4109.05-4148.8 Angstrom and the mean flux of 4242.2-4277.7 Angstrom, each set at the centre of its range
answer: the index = 0.05 mag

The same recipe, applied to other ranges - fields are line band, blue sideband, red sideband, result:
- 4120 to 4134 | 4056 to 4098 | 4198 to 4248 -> -0.07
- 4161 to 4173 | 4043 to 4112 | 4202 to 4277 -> -0.04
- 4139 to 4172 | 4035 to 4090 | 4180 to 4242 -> -0.06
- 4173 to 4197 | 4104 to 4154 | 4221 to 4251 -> 0.00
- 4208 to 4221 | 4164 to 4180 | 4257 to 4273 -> 0.13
